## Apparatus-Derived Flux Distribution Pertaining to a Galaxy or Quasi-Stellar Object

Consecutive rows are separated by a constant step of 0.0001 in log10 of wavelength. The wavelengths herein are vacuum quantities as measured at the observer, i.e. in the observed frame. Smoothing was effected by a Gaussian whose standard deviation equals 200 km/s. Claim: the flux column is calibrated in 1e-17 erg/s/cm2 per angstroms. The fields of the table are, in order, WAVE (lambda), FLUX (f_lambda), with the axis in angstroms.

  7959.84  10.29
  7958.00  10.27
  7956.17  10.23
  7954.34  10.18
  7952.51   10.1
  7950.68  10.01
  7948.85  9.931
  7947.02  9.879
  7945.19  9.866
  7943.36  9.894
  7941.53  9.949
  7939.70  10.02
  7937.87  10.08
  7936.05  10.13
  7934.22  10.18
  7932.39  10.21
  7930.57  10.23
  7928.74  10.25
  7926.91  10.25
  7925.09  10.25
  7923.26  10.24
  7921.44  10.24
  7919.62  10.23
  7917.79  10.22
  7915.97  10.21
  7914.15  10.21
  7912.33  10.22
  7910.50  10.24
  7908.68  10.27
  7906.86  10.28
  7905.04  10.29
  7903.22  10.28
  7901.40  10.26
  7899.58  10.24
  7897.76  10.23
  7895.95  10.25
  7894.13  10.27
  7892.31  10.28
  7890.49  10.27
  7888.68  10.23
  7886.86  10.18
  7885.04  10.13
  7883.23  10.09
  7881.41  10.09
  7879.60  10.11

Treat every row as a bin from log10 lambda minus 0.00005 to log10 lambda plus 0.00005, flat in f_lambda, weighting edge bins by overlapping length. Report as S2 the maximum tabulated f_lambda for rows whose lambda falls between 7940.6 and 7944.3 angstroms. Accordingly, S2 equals 9.949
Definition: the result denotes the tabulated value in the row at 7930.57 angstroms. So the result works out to 10.23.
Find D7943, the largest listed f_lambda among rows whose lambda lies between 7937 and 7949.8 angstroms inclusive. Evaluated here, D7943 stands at 10.08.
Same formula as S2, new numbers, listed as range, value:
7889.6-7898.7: 10.28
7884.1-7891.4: 10.27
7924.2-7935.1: 10.25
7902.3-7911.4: 10.29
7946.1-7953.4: 10.1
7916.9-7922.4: 10.24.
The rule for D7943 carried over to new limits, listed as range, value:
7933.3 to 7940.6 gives 10.18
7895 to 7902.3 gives 10.26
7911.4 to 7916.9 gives 10.22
